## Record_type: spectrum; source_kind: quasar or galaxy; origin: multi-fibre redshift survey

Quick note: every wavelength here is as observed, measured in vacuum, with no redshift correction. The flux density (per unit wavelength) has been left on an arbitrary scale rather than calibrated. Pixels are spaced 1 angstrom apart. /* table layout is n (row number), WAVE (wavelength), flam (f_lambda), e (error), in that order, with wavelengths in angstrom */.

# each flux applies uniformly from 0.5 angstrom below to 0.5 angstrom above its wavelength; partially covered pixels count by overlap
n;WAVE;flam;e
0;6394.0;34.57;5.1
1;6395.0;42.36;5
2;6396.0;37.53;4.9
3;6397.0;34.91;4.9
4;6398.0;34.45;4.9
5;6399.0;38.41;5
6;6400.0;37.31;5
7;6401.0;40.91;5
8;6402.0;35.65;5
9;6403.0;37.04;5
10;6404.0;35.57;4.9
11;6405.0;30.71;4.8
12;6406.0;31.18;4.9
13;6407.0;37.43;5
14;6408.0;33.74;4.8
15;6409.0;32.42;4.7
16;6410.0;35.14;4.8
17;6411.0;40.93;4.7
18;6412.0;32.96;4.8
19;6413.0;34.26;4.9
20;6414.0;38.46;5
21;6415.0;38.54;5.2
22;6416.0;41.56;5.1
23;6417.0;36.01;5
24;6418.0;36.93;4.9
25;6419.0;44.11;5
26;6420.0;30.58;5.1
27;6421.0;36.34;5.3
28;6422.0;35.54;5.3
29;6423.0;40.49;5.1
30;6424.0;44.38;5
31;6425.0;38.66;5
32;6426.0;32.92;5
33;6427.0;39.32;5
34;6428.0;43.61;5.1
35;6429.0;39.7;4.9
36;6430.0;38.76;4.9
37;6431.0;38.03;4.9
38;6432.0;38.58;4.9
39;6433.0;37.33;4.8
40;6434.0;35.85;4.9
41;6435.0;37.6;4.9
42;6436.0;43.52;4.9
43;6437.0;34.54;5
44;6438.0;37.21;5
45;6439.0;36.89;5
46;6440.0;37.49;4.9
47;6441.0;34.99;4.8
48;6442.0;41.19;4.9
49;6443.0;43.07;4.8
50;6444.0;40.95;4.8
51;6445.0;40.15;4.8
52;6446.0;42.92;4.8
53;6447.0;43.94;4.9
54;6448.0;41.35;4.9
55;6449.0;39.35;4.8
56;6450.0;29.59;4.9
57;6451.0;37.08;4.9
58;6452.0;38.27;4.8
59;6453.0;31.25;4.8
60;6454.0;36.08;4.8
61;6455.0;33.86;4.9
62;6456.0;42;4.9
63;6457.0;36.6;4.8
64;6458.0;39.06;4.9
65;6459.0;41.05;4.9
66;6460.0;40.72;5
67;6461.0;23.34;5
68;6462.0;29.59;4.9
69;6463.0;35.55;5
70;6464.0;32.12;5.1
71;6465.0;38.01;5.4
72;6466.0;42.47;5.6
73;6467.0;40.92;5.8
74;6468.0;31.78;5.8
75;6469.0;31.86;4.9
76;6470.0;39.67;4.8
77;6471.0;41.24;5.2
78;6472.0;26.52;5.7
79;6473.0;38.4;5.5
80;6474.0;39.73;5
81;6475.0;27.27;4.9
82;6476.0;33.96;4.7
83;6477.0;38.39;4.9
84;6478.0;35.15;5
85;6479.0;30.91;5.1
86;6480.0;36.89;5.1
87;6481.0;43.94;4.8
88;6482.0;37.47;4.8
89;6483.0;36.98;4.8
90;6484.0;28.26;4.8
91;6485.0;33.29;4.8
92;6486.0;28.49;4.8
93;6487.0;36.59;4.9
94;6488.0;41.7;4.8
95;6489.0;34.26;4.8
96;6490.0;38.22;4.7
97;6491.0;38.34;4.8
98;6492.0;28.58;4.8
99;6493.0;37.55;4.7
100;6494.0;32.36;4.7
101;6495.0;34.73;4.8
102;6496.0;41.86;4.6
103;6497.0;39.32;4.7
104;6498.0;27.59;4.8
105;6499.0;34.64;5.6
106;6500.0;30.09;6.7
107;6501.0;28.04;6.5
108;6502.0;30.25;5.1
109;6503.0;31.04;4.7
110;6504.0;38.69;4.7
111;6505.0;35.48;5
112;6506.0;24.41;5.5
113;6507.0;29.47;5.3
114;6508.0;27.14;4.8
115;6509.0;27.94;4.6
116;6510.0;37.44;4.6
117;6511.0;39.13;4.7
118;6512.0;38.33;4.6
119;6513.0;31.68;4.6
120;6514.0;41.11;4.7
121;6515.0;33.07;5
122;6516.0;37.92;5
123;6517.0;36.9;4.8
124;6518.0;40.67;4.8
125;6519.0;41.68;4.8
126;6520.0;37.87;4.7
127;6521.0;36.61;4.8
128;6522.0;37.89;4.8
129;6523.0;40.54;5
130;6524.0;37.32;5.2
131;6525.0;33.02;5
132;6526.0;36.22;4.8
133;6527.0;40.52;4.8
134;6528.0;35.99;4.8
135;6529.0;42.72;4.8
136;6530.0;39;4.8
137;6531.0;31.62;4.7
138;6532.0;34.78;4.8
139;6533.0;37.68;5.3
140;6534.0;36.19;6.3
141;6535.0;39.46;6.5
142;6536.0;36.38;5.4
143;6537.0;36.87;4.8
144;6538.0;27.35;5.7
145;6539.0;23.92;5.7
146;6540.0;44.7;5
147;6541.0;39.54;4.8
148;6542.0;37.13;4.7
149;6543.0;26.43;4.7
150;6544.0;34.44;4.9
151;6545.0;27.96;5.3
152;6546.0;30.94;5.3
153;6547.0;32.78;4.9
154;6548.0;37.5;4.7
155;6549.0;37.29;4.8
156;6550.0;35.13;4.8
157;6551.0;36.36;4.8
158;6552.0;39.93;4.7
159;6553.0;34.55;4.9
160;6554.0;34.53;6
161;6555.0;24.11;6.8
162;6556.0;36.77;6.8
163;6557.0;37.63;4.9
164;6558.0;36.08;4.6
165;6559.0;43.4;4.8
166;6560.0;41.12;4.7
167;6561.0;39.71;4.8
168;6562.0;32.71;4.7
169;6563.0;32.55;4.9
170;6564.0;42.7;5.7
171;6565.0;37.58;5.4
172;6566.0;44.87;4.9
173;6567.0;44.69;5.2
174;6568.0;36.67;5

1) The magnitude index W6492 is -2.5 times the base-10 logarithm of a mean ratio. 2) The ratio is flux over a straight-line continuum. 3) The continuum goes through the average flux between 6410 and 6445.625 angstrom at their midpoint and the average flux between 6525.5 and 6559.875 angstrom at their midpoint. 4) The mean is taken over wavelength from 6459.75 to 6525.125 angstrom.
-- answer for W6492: 0.052 mag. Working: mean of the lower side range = 38.3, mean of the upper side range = 35.5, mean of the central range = 35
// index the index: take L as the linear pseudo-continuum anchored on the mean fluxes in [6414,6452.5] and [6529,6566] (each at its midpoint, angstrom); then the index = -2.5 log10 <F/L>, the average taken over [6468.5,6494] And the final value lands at 0.06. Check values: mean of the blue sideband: 38.6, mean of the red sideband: 35.7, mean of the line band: 35.3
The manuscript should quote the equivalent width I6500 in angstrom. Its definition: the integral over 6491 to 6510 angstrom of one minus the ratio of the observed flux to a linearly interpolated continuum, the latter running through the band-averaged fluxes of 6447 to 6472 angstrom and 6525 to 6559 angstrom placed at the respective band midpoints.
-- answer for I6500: 1.8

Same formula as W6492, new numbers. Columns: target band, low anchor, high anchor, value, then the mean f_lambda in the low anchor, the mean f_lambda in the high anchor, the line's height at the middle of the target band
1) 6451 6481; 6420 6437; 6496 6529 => 0.036 mag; 38.4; 35.2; 37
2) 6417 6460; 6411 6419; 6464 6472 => -0.030 mag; 37.7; 36.9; 37.3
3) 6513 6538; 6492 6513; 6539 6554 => -0.098 mag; 33.1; 34.9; 34.1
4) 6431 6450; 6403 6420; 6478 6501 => -0.097 mag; 36.1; 34.9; 35.7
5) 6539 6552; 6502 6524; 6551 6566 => 0.052 mag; 35.4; 36.9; 36.5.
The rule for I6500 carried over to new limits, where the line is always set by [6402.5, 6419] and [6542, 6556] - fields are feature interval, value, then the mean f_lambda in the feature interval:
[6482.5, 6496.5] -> -0.2 angstrom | 35.1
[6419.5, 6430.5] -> -0.7 angstrom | 38.2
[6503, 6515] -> 0.2 angstrom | 33.6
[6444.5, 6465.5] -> -0.9 angstrom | 36.8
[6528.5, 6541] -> -0.8 angstrom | 36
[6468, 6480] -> 0.0 angstrom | 34.8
